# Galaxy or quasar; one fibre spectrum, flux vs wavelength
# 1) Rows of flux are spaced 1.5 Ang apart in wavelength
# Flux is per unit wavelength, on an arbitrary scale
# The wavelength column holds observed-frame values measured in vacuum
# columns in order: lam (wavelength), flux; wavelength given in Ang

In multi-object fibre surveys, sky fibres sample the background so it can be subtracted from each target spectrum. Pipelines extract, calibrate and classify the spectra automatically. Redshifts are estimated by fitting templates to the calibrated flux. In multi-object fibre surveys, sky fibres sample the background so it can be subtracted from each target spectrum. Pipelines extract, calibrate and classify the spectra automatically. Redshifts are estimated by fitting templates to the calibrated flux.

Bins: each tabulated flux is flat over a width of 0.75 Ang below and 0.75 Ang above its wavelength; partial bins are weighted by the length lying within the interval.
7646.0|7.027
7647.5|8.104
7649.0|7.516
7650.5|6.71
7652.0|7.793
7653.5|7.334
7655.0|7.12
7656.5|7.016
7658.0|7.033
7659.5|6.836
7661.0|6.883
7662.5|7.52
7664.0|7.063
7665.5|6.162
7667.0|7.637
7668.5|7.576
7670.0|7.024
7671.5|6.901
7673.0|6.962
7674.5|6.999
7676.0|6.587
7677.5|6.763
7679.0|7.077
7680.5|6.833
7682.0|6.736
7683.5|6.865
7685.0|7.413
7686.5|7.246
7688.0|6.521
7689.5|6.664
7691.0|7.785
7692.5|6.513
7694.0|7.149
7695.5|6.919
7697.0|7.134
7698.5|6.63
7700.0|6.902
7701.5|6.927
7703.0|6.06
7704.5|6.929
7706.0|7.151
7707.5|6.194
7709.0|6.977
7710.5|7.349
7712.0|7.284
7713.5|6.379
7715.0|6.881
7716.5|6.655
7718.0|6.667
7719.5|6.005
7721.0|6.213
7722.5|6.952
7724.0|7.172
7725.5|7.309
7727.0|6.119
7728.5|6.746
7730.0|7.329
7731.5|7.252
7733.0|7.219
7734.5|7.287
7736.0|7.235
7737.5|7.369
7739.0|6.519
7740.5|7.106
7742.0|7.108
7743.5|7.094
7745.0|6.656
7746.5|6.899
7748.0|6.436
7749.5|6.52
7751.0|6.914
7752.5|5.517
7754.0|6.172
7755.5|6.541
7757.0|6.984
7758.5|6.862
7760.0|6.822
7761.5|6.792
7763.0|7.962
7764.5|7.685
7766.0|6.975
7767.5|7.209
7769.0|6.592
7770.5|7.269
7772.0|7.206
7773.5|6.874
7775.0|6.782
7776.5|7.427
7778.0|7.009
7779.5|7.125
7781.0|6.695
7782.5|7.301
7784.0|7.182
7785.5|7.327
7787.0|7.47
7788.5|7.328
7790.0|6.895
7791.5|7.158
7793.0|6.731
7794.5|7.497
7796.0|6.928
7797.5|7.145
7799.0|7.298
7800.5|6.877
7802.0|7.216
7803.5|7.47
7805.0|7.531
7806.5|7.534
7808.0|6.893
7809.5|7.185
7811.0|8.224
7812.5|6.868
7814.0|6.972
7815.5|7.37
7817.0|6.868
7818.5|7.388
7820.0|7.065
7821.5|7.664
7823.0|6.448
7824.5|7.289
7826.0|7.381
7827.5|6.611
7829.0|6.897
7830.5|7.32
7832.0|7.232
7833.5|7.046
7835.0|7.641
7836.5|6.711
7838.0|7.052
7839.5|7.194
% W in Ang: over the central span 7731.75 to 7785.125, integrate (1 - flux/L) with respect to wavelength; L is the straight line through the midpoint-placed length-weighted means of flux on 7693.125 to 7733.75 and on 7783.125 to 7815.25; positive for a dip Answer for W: 0.6 Ang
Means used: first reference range 6.83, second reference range 7.23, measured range 6.96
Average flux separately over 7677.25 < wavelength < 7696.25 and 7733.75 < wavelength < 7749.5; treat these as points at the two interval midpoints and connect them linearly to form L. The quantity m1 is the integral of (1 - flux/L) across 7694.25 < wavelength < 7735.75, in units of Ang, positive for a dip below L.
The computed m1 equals 0.7 Ang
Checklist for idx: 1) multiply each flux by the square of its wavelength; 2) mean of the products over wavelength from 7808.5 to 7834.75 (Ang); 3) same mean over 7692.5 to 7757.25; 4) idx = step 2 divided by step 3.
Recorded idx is 1.08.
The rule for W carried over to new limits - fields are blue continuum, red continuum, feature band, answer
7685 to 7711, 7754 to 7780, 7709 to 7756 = 1.1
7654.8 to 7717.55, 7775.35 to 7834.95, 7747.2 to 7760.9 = 1.0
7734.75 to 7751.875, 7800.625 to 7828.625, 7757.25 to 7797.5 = -0.4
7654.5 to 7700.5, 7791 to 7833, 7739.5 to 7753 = 0.7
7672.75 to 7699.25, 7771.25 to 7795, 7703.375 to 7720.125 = 0.5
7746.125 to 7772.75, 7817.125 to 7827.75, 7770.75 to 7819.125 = -1.2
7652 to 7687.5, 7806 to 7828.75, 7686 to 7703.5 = 0.5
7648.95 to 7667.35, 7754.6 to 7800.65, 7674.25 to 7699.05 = 0.6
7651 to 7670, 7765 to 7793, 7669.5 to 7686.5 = 0.5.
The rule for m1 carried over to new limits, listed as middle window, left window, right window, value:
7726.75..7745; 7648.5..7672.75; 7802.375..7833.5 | 0.3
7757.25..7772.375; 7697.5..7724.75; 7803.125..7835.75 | -0.3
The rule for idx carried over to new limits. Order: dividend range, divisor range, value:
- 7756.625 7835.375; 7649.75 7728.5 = 1.06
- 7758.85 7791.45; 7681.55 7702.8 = 1.05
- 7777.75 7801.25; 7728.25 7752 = 1.04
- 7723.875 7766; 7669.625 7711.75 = 1.02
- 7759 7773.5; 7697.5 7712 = 1.06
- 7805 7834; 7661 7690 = 1.07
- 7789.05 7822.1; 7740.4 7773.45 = 1.06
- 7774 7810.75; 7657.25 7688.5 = 1.06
